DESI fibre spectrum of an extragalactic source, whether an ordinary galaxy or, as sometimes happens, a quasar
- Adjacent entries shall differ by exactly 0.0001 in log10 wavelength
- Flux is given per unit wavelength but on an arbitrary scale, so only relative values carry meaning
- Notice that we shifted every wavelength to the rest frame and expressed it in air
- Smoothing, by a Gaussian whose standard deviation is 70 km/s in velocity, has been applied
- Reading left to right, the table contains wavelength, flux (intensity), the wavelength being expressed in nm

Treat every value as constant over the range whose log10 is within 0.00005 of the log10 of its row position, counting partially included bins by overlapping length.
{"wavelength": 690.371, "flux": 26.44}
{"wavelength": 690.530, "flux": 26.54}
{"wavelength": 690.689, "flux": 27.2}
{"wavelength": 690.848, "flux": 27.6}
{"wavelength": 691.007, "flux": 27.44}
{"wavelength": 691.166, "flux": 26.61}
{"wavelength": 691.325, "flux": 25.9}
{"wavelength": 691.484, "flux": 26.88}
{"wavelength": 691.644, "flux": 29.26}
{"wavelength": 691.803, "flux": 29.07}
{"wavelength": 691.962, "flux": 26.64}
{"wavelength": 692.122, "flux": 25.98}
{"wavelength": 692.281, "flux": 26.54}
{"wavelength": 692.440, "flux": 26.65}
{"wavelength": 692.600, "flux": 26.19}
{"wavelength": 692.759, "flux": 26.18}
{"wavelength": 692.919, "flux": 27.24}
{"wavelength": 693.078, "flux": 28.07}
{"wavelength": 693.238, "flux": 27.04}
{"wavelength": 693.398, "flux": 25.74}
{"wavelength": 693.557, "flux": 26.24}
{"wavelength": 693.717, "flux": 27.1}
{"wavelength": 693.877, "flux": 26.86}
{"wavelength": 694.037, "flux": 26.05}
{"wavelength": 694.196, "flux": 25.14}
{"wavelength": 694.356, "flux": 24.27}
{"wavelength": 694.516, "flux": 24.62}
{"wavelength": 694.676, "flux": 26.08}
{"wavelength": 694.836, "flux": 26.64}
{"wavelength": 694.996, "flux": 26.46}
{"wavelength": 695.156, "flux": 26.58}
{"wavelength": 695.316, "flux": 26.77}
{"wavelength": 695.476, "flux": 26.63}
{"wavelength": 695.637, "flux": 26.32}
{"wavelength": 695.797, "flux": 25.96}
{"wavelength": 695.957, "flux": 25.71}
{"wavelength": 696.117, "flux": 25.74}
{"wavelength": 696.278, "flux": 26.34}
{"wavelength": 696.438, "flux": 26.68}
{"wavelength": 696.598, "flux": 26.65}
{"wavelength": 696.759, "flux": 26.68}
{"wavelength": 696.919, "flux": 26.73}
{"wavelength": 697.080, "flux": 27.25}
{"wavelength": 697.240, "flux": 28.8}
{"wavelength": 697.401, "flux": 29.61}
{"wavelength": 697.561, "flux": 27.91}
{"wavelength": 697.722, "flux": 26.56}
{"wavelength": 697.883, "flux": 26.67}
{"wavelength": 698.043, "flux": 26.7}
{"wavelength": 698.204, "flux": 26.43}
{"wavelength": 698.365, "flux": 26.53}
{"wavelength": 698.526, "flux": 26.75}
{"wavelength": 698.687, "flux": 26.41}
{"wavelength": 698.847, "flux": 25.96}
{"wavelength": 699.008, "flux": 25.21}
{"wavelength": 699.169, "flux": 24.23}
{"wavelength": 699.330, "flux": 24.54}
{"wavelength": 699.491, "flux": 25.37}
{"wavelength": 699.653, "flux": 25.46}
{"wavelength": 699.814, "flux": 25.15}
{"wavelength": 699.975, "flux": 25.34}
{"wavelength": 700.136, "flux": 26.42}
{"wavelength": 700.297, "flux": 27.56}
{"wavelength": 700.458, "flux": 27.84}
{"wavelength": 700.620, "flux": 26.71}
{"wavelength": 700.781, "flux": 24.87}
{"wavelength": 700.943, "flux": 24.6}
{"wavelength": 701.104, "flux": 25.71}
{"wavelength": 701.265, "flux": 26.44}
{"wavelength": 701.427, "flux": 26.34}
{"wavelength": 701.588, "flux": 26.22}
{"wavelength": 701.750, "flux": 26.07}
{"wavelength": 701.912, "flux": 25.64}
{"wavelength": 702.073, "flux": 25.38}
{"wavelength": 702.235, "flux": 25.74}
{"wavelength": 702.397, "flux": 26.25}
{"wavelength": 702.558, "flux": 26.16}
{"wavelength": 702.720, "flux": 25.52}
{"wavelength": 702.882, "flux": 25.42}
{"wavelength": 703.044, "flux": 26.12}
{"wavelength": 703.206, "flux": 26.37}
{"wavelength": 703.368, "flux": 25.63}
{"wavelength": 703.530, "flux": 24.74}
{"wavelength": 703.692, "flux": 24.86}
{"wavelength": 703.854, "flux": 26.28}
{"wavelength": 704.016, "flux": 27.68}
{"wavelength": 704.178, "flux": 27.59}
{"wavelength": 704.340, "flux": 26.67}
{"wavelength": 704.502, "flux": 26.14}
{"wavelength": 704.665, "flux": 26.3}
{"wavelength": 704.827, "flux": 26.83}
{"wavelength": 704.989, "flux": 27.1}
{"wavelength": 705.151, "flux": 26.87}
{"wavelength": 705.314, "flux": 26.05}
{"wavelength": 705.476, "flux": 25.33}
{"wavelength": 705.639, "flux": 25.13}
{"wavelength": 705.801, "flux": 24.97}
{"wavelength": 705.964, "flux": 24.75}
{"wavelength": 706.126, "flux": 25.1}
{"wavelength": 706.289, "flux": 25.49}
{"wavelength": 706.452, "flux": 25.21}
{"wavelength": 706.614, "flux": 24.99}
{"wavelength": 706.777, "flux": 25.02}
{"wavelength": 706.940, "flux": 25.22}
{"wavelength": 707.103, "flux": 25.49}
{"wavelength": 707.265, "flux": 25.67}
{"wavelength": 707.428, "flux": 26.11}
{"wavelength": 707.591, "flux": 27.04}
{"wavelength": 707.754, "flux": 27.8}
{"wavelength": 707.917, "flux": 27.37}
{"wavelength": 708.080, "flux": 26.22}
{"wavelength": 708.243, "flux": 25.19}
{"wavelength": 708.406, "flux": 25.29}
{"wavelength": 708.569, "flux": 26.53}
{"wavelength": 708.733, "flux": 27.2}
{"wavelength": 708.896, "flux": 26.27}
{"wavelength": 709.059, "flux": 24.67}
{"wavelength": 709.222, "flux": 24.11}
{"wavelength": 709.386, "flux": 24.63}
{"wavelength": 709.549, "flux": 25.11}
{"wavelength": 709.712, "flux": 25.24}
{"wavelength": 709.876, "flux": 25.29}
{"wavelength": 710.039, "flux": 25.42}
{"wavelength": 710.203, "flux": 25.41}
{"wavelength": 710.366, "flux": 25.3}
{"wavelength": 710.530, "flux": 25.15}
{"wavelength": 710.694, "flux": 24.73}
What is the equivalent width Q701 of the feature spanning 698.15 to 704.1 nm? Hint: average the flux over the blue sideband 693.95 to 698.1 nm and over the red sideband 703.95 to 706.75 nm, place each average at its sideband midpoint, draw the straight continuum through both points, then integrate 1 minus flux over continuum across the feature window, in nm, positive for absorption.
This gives 0.08 nm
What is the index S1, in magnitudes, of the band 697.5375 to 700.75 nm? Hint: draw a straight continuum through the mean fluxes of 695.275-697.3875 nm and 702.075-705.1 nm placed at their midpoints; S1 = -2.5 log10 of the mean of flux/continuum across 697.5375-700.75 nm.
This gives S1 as 0.02 mag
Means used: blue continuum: 26.7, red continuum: 26.2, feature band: 26.1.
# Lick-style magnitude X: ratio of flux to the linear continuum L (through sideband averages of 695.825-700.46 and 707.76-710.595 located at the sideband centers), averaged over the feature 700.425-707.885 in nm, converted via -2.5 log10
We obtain 0.00 mag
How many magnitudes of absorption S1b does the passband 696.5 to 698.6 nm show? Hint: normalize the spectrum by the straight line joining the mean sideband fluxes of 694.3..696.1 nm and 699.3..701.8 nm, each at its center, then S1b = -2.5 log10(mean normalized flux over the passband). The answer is -0.05 mag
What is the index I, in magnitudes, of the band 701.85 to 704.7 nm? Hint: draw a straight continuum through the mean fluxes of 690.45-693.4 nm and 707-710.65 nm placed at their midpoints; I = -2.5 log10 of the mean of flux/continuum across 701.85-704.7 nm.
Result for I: 0.01 mag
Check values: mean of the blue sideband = 27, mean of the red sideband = 25.7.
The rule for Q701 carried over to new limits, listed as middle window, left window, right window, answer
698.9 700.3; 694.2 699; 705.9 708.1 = 0.05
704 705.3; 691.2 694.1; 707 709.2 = -0.02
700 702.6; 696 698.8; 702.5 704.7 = 0.03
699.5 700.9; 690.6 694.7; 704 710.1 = 0.01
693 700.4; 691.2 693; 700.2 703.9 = 0.04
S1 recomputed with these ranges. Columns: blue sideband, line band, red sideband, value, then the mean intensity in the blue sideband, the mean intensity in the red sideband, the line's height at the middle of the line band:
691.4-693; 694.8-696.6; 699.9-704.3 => 0.01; 27.1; 26.1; 26.7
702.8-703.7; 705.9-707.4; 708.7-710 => 0.01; 25.6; 25.3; 25.4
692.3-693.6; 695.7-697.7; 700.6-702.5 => -0.03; 26.7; 25.8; 26.3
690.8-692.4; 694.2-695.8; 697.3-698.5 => 0.05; 27.2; 27.2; 27.2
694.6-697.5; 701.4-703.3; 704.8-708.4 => 0.01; 26.8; 25.8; 26.2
